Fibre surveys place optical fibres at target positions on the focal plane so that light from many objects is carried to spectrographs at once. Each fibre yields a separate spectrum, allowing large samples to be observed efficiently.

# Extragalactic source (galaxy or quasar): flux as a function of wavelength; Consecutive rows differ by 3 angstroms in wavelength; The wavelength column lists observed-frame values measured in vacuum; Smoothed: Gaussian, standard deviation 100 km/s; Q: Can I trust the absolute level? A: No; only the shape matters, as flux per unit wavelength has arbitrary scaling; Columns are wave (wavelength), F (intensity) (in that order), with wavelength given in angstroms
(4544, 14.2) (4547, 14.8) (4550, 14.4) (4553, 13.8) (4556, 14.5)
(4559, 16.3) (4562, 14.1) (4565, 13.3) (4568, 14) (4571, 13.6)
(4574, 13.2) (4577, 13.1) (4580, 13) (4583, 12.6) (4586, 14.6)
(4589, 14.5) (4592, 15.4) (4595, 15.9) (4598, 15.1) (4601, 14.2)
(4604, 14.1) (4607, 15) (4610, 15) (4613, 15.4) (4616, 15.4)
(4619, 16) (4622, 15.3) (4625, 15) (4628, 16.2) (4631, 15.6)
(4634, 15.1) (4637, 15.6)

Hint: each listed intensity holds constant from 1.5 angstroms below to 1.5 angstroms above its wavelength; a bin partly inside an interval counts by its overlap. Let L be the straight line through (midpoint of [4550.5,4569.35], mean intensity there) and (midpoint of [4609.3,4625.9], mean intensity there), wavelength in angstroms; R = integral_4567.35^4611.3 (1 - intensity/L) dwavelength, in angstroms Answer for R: 1.9 angstroms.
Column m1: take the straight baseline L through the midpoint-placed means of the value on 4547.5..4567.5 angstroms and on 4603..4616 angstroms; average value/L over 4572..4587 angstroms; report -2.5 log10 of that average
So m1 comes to 0.11 mag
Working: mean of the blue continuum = 14.4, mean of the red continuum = 15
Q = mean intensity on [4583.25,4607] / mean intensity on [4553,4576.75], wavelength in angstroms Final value 1.0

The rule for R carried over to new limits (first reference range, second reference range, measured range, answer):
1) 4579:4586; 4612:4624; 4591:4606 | -0.76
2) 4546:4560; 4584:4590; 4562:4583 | 1.68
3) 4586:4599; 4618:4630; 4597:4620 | 0.58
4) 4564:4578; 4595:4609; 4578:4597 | -0.22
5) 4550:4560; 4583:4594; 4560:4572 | 0.67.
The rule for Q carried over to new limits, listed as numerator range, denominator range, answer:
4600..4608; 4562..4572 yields 1.05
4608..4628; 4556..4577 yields 1.10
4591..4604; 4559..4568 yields 1.06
